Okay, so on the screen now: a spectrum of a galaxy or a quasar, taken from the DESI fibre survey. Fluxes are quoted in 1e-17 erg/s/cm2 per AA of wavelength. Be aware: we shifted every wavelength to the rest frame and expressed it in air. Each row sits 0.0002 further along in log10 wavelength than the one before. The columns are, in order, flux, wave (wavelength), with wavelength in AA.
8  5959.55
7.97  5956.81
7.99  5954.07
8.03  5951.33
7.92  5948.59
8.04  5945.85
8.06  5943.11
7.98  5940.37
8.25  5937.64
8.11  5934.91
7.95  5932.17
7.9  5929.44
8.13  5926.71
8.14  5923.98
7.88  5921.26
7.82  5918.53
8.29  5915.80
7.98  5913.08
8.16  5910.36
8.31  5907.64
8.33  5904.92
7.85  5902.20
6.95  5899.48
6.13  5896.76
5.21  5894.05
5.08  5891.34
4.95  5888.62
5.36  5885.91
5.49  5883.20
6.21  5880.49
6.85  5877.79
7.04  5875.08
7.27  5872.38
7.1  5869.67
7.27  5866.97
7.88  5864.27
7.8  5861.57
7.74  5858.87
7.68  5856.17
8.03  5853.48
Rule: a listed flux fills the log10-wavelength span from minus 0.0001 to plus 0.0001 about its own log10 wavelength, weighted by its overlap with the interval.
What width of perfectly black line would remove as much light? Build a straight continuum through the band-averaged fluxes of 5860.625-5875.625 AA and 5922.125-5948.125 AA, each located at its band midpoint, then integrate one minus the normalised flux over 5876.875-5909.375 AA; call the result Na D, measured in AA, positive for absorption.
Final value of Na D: 5.3 AA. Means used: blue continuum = 7.4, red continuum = 8.05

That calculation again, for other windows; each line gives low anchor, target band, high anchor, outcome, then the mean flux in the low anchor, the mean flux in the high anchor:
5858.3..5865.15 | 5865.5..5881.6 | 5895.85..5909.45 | 1.6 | 7.81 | 7.58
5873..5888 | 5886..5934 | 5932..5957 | -1.7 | 6.18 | 8.04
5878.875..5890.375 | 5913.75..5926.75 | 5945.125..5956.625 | -2.3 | 5.52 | 7.99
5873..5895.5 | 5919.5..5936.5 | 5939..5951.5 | -1.5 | 5.83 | 8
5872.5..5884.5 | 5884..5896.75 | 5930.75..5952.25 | 2.9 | 6.49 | 8.04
